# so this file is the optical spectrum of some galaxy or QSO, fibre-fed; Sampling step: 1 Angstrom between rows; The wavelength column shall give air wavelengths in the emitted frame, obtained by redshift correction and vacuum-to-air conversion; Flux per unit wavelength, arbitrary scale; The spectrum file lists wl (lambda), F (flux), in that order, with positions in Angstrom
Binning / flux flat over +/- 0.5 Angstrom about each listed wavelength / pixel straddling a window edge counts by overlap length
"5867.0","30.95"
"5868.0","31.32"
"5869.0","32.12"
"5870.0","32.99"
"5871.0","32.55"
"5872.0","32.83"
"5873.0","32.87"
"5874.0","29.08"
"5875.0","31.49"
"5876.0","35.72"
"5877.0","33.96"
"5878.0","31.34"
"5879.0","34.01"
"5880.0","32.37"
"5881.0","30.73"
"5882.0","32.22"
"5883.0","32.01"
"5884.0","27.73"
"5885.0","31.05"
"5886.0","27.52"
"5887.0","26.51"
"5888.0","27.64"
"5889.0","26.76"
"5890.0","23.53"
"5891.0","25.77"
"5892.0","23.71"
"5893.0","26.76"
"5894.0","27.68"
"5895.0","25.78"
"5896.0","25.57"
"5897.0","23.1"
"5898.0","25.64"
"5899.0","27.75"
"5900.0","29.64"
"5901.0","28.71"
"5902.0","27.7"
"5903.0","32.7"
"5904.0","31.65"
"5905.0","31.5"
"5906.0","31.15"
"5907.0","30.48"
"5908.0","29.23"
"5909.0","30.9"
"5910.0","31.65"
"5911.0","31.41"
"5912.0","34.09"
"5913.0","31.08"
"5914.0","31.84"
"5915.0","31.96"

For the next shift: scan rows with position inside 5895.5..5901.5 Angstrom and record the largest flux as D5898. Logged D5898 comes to 29.64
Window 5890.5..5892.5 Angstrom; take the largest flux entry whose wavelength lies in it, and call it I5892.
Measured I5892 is 25.77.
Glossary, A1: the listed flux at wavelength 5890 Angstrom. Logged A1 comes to 23.53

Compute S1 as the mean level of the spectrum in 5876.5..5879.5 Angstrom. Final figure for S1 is 33.1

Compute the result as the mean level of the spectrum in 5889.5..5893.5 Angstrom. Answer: 24.9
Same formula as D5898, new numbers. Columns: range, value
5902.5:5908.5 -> 32.7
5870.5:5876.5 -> 35.72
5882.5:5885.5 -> 32.01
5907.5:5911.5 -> 31.65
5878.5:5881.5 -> 34.01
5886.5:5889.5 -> 27.64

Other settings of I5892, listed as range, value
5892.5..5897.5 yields 27.68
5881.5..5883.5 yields 32.22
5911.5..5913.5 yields 34.09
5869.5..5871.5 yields 32.99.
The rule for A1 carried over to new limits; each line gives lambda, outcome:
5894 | 27.68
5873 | 32.87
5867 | 30.95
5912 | 34.09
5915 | 31.96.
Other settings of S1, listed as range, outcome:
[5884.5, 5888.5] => 28.2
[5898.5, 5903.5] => 29.3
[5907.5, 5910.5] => 30.6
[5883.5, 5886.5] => 28.8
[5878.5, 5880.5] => 33.2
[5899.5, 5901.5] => 29.2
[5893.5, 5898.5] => 25.6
